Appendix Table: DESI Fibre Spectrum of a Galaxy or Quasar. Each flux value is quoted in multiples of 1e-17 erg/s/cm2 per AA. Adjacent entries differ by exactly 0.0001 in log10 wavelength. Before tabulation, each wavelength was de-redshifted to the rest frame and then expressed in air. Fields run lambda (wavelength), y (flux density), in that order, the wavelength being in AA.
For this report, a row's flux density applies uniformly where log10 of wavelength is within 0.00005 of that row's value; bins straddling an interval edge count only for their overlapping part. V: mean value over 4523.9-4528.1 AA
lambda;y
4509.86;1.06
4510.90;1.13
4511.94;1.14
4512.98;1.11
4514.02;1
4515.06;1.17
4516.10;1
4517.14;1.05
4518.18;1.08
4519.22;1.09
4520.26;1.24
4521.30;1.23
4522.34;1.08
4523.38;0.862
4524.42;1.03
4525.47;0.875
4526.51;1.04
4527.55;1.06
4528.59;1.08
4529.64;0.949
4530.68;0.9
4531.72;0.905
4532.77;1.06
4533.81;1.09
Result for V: 1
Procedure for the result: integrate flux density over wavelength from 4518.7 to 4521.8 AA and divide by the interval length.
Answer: 1.19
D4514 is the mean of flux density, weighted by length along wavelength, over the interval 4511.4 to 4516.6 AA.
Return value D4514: 1.08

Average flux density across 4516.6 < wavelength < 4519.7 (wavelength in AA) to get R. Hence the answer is 1.07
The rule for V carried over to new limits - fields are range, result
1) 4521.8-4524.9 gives 0.993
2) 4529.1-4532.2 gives 0.919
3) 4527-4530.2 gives 1.03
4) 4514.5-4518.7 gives 1.07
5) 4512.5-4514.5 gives 1.05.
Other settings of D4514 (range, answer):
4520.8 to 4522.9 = 1.15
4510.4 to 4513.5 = 1.13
